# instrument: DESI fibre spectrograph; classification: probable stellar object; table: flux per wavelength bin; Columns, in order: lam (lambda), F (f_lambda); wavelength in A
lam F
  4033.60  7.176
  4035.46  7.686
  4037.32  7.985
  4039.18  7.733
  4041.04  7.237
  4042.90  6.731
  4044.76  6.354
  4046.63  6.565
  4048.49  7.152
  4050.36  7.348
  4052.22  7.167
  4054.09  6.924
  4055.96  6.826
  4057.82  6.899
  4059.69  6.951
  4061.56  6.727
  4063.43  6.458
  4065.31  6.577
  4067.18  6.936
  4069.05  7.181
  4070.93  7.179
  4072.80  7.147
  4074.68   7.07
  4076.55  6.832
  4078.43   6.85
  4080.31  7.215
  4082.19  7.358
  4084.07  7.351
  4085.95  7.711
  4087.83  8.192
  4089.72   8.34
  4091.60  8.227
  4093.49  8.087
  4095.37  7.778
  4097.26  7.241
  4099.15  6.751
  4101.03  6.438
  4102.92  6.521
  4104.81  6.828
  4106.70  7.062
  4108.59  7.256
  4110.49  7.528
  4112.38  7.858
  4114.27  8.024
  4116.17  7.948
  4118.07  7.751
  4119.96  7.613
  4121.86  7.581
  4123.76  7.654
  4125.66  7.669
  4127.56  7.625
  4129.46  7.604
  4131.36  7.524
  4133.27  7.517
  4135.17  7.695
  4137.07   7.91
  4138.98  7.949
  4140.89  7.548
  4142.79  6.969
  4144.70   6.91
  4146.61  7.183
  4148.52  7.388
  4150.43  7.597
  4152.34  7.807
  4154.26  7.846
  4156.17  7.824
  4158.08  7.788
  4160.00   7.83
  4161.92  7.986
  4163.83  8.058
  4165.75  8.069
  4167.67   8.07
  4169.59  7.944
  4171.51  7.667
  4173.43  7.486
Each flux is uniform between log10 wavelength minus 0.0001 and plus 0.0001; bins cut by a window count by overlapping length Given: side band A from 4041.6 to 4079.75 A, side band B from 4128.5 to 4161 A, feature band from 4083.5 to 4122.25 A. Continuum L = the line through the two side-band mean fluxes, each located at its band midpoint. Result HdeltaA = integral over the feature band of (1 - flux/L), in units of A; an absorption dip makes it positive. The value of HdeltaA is -1.5 A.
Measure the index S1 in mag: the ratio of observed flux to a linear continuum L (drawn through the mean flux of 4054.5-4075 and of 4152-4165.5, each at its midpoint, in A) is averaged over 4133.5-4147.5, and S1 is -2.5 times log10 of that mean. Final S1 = 0.03 mag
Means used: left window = 6.9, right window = 7.89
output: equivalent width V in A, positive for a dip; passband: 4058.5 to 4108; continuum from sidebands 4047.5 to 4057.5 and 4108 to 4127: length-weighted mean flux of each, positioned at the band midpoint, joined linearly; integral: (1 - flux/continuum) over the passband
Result 1.2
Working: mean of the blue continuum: 7.07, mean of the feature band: 7.19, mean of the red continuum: 7.69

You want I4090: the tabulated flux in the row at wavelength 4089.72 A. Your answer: 8.34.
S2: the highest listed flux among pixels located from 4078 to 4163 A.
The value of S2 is 8.34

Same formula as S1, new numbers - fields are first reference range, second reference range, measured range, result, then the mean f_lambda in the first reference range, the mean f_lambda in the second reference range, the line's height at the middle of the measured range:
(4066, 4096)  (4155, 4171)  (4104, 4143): 0.02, 7.46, 7.94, 7.71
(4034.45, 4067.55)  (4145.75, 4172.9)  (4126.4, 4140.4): -0.01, 7.01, 7.79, 7.6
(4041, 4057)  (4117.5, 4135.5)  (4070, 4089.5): -0.02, 6.91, 7.62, 7.19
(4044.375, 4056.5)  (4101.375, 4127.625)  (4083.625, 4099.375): -0.08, 6.93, 7.46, 7.27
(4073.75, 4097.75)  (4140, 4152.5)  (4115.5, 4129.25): -0.04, 7.56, 7.32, 7.41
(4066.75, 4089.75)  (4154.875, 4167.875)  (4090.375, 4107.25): 0.03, 7.3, 7.94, 7.46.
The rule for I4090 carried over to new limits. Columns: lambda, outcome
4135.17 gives 7.695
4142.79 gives 6.969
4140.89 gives 7.548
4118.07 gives 7.751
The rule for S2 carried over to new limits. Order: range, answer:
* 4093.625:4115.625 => 8.024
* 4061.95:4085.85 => 7.358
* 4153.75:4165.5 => 8.058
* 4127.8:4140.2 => 7.949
